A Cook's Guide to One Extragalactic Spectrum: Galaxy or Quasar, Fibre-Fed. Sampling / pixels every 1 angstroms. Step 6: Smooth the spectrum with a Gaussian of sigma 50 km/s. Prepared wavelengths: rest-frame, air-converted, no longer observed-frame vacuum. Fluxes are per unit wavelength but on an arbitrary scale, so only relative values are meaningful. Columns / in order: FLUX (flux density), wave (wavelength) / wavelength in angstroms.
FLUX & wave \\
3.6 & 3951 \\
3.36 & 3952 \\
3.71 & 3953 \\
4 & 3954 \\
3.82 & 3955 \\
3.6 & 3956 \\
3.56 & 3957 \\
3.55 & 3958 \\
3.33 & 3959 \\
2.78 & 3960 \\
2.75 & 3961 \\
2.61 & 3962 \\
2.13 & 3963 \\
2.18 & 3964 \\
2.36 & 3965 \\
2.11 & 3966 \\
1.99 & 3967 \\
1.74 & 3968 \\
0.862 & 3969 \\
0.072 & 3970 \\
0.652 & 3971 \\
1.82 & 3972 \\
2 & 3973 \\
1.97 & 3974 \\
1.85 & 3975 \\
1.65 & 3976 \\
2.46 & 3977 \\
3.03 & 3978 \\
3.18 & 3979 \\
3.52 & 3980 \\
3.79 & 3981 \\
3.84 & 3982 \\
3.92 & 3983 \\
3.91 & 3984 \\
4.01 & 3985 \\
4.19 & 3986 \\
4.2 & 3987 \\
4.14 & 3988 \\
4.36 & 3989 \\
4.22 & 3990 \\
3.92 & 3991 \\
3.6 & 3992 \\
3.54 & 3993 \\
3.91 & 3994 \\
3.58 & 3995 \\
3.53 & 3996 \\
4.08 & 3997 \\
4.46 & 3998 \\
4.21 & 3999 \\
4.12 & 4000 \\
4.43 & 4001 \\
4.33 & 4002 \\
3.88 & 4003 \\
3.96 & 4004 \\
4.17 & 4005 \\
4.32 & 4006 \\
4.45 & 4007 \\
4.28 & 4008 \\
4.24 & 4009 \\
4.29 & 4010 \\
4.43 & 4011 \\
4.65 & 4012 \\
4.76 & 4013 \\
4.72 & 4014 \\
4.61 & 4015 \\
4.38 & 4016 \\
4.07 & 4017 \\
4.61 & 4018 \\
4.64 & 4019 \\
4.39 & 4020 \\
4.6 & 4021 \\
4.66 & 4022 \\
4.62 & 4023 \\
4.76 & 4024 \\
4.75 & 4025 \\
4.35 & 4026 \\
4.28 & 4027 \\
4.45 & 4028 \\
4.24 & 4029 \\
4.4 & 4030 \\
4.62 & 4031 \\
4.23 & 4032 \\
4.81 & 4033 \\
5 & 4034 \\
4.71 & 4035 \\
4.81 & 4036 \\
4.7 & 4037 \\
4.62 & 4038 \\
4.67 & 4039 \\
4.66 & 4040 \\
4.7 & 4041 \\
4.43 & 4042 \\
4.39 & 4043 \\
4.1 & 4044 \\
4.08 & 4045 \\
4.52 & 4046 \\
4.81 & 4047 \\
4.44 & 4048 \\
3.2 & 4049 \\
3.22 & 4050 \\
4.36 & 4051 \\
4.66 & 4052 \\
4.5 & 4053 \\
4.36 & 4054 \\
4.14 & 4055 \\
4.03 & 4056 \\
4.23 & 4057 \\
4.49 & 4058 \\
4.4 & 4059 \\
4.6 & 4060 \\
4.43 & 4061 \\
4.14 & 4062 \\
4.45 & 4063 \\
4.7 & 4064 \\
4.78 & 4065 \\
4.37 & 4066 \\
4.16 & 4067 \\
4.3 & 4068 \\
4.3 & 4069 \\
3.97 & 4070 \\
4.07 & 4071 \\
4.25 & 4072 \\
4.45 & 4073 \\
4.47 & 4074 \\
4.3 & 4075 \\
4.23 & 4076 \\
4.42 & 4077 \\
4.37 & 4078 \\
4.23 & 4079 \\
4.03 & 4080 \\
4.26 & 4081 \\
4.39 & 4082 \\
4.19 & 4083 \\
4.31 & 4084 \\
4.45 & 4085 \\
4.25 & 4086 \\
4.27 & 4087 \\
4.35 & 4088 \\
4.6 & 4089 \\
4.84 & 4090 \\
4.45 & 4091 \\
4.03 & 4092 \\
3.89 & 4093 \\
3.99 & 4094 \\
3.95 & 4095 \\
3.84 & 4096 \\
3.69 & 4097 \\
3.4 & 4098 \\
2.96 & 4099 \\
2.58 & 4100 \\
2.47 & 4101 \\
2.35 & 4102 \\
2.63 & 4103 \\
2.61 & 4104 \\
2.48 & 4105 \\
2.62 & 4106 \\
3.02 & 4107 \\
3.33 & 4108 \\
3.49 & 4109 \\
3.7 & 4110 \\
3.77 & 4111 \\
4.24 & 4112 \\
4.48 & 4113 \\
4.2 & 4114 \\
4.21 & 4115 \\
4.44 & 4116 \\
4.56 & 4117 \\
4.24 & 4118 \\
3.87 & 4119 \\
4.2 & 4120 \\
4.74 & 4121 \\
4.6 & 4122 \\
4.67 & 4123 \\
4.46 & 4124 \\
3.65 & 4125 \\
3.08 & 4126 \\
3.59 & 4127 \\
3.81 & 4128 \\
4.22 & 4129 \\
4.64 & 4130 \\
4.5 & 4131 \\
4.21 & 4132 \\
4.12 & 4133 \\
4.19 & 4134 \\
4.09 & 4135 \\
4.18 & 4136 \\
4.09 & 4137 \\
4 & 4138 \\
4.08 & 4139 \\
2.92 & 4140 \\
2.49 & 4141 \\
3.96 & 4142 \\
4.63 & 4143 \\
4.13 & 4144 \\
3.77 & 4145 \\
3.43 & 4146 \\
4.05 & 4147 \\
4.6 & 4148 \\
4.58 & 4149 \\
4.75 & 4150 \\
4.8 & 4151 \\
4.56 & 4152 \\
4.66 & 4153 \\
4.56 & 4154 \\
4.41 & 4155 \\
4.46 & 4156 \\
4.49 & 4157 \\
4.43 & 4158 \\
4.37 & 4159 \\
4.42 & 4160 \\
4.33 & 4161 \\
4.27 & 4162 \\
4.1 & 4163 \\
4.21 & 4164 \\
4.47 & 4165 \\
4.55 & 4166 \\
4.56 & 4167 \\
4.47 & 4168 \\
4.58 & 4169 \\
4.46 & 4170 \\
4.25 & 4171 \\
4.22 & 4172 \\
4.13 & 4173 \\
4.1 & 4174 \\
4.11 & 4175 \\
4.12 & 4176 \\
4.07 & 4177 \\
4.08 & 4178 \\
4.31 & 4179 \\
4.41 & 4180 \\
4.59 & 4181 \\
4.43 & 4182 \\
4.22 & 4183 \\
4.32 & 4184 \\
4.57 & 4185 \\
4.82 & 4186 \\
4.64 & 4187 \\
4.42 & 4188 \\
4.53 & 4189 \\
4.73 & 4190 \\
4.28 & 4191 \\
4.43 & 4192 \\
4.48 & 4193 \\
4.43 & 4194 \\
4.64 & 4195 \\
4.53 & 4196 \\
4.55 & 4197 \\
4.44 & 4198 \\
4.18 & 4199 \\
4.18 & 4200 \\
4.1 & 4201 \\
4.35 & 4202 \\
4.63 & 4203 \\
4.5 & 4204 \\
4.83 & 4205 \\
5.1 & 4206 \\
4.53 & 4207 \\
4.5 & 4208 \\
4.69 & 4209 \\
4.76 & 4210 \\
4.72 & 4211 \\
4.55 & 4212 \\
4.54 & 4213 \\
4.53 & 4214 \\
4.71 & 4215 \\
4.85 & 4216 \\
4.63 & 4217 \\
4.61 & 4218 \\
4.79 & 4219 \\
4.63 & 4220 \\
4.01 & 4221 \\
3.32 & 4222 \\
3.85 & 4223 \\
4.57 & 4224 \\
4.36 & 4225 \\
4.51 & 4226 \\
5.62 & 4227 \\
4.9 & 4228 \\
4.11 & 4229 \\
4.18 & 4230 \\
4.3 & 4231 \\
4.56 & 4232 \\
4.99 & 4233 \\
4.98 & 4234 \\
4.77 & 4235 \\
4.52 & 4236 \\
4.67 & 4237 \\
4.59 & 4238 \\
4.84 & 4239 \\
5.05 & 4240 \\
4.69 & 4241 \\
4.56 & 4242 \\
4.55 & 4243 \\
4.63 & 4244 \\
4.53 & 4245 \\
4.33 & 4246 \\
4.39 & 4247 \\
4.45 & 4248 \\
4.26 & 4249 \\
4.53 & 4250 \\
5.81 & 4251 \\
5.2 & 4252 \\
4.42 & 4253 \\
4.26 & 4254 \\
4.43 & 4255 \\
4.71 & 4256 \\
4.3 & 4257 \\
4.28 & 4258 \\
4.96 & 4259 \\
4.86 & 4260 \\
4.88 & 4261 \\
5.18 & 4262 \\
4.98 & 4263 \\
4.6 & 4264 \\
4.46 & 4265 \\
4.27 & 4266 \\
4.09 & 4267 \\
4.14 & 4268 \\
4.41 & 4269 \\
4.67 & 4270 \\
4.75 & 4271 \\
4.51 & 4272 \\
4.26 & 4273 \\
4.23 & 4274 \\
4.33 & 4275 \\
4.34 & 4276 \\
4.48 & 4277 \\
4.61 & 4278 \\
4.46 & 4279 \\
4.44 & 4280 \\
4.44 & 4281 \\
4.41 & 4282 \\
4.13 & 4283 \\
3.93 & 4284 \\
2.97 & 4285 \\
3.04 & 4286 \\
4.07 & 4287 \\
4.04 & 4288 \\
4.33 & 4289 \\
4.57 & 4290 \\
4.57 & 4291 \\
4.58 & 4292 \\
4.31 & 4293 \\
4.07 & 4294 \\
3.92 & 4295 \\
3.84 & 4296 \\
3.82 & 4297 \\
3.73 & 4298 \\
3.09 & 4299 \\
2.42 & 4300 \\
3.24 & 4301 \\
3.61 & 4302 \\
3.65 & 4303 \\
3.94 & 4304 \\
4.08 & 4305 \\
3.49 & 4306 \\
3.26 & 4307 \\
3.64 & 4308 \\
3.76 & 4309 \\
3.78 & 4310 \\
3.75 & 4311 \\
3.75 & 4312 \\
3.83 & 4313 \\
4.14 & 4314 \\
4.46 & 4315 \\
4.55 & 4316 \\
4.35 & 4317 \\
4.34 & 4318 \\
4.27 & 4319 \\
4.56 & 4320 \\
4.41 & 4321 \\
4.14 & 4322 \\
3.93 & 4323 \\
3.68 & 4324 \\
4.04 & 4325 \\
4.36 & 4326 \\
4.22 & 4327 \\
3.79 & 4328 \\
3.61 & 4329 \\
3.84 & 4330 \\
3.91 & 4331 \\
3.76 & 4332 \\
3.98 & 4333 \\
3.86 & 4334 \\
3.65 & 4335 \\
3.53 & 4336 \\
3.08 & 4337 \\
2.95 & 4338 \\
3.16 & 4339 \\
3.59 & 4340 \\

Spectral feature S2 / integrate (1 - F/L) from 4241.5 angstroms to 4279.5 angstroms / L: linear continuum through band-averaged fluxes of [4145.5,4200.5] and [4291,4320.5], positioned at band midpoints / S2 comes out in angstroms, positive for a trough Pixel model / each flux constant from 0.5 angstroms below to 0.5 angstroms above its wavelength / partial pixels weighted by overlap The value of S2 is -4.7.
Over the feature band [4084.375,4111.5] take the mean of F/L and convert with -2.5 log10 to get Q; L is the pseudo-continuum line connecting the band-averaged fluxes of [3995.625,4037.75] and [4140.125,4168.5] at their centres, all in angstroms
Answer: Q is 0.217 mag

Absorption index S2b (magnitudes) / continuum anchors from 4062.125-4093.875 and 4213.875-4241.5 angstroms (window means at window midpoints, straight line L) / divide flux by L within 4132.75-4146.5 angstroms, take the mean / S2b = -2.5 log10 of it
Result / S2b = 0.15 mag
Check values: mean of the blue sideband 4.32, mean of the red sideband 4.58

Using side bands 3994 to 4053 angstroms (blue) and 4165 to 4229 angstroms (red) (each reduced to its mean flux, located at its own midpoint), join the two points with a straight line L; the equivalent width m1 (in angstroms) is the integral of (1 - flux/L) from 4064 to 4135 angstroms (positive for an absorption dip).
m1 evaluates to 6.9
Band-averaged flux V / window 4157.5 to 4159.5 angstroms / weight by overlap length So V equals 4.4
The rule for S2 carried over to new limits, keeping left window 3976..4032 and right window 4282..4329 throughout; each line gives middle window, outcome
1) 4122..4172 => -2.2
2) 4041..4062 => -0.9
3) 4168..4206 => -3.8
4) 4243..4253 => -1.8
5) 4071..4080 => -0.5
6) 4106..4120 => 0.5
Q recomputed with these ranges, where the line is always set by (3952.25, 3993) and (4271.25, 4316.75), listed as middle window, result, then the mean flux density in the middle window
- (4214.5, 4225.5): -0.17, 4.39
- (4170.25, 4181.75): -0.17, 4.23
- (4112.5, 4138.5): -0.22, 4.19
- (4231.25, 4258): -0.21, 4.64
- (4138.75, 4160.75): -0.20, 4.21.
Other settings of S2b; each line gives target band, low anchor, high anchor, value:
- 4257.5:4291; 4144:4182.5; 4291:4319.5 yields -0.11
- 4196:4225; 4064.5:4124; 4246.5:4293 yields -0.05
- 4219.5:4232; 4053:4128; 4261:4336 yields -0.08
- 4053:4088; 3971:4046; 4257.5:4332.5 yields -0.06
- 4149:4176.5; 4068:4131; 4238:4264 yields -0.04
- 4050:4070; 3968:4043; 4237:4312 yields -0.09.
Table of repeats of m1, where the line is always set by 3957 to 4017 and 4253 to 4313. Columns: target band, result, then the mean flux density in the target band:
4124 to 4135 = -0.8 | 4.03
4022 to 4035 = -3.9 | 4.55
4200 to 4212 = -2.0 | 4.59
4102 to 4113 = 1.5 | 3.21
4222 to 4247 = -3.5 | 4.58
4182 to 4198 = -2.4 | 4.5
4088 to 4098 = -1.2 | 4.12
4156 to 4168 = -1.7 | 4.39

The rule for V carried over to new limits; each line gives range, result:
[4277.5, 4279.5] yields 4.54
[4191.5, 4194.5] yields 4.45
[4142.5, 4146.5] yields 3.99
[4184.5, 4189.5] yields 4.6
